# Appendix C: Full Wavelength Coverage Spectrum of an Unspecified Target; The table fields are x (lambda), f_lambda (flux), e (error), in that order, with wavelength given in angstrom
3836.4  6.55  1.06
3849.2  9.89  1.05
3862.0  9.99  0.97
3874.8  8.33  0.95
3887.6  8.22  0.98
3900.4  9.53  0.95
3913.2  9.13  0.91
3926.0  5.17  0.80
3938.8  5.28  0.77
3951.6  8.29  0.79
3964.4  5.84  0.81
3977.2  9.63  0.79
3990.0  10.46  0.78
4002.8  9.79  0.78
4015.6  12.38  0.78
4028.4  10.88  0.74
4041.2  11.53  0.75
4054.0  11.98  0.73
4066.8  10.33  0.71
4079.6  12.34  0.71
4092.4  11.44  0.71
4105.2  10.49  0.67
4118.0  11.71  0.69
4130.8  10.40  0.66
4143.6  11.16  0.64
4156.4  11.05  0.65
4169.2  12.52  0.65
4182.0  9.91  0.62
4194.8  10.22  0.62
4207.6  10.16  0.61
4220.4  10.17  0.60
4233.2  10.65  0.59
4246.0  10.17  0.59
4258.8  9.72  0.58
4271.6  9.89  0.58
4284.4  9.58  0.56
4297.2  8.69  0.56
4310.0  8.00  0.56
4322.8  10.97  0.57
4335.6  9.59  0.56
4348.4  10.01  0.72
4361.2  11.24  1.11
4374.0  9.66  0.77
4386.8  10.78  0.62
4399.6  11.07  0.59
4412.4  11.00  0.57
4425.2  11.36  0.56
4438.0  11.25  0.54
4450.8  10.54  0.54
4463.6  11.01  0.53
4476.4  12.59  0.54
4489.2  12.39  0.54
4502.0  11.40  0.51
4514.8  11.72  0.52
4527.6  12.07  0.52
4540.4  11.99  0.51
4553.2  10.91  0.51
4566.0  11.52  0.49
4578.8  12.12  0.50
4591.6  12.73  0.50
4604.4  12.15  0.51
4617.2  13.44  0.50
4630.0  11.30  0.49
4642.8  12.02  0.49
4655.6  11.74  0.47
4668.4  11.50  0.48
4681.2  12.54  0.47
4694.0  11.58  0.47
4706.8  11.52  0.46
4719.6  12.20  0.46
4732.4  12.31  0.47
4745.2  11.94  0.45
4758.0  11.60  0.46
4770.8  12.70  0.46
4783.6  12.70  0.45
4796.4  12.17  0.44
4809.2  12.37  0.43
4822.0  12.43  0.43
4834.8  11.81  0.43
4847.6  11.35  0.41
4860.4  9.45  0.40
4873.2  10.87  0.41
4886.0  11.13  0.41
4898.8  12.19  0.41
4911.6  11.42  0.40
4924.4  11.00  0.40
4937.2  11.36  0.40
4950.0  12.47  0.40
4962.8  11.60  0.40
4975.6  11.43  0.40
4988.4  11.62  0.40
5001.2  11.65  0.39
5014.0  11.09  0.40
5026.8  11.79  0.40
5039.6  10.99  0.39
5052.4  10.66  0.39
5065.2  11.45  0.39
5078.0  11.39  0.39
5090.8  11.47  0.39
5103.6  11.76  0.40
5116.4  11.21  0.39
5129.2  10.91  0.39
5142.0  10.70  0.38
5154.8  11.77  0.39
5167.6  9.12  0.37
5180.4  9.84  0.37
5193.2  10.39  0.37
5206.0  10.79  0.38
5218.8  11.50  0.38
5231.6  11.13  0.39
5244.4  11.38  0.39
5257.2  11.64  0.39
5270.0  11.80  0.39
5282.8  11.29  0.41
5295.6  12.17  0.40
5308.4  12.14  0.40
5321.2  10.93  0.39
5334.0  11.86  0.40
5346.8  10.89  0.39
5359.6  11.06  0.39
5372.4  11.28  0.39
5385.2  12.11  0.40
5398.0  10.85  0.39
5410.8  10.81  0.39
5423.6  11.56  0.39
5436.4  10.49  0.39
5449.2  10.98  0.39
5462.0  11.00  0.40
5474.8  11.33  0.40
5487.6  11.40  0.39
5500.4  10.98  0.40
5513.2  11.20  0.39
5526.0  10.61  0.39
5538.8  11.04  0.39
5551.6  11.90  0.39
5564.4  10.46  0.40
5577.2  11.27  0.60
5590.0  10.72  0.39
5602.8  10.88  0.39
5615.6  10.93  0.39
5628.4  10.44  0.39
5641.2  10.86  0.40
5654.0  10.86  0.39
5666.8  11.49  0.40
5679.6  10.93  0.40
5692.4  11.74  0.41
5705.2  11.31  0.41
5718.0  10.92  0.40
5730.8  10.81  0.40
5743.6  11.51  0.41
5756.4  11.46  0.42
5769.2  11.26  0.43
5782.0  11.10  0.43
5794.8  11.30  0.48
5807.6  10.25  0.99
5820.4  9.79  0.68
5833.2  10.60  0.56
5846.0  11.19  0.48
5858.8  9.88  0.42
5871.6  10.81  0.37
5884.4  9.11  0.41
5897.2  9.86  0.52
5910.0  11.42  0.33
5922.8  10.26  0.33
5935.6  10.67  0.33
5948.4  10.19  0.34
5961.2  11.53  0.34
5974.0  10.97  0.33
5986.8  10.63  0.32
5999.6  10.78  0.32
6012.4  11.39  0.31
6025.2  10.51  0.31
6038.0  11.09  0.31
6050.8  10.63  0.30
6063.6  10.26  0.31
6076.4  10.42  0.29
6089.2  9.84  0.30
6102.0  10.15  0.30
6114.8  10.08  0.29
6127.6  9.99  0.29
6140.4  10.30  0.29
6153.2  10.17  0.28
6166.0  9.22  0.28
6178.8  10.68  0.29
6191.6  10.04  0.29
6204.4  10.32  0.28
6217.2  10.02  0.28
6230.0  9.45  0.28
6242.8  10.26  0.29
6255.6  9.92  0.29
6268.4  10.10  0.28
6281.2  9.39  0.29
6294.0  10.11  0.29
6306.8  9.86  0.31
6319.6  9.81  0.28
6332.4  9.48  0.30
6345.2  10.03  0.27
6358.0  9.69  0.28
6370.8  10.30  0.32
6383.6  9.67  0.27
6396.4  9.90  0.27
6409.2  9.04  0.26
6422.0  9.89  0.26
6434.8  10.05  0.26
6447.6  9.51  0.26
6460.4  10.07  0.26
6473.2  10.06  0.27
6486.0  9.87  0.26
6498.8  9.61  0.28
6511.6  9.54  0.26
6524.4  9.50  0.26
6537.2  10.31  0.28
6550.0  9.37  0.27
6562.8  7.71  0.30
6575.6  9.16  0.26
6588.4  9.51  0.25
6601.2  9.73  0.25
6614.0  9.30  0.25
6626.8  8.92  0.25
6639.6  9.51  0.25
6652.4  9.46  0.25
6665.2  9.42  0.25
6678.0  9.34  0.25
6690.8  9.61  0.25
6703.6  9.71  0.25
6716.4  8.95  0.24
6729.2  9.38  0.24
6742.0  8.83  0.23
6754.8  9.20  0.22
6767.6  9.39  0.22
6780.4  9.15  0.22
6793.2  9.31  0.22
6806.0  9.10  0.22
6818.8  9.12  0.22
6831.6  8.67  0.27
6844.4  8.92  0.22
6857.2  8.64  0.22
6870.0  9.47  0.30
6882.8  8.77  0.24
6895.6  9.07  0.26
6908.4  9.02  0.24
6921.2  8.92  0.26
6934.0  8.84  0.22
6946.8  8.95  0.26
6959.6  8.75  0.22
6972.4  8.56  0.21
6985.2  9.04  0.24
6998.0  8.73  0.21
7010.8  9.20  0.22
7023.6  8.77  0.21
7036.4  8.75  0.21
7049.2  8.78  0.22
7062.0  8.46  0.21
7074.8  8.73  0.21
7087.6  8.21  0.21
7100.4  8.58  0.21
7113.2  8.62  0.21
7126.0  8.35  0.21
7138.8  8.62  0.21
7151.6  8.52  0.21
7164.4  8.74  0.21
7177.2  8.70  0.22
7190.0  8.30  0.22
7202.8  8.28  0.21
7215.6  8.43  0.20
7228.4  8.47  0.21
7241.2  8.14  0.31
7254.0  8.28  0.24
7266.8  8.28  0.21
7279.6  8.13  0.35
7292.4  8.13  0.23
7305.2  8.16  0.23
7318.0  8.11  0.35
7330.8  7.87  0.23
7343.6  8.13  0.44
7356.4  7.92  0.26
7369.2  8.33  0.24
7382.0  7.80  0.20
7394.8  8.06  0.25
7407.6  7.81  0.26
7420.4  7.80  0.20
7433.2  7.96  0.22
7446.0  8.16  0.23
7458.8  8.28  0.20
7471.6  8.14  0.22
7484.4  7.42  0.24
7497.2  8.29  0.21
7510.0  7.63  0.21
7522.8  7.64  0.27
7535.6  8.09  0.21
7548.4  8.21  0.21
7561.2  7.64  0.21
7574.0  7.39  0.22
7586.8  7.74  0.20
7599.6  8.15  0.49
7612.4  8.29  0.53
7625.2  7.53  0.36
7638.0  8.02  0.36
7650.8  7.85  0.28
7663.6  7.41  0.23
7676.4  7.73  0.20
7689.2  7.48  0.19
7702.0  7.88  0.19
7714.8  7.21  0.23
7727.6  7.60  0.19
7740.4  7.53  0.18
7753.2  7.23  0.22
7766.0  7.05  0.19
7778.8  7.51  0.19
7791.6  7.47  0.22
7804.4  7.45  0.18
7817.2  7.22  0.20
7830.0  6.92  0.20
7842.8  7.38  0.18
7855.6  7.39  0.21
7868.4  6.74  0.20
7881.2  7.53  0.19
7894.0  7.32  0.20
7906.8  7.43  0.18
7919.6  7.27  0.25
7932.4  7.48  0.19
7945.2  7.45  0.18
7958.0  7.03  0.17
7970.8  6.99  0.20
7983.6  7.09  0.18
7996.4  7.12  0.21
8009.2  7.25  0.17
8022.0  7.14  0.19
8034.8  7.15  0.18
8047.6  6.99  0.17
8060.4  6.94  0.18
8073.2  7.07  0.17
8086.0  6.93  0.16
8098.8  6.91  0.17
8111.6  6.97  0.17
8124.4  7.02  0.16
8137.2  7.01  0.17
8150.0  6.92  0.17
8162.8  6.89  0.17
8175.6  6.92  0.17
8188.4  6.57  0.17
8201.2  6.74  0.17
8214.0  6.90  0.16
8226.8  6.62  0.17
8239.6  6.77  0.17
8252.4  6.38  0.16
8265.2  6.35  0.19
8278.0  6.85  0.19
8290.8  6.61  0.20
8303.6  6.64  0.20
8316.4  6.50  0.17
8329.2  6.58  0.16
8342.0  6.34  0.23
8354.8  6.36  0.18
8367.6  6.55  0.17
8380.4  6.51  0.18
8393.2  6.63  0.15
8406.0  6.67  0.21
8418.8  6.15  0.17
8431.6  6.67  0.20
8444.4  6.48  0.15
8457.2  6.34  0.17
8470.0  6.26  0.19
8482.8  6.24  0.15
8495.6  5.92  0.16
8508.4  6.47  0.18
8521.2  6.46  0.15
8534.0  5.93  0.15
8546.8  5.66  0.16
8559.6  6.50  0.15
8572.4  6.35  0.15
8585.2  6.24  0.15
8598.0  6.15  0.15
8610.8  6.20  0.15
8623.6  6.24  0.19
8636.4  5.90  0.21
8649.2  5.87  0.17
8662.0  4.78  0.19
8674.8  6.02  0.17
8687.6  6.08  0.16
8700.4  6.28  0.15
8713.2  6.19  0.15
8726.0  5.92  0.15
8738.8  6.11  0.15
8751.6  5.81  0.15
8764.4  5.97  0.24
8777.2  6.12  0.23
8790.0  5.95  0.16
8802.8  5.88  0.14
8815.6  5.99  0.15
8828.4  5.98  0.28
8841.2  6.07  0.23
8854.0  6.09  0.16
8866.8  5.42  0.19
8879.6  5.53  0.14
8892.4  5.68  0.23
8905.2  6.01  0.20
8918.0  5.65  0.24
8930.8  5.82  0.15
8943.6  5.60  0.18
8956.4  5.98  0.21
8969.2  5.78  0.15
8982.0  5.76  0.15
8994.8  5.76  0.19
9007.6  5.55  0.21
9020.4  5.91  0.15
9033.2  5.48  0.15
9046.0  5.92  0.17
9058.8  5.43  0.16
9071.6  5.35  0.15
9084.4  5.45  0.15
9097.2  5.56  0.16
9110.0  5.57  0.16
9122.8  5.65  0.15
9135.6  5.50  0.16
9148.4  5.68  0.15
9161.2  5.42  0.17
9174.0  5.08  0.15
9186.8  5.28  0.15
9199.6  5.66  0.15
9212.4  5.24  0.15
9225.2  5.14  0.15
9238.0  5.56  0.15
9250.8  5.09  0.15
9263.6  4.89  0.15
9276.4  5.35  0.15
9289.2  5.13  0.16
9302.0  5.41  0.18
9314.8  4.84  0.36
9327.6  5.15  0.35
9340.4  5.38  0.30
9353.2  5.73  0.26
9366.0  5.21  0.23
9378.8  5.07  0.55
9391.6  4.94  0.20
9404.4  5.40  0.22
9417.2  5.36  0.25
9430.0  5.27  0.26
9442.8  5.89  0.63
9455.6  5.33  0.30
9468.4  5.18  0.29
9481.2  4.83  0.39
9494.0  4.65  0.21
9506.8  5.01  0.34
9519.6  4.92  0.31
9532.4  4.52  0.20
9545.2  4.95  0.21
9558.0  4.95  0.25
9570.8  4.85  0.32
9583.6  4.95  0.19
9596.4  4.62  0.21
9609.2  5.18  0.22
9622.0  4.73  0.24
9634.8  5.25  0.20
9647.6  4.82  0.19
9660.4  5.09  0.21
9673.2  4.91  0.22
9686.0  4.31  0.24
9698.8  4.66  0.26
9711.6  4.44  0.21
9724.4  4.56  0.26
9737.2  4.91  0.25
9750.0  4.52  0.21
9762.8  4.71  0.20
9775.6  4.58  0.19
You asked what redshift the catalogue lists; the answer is 0.000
